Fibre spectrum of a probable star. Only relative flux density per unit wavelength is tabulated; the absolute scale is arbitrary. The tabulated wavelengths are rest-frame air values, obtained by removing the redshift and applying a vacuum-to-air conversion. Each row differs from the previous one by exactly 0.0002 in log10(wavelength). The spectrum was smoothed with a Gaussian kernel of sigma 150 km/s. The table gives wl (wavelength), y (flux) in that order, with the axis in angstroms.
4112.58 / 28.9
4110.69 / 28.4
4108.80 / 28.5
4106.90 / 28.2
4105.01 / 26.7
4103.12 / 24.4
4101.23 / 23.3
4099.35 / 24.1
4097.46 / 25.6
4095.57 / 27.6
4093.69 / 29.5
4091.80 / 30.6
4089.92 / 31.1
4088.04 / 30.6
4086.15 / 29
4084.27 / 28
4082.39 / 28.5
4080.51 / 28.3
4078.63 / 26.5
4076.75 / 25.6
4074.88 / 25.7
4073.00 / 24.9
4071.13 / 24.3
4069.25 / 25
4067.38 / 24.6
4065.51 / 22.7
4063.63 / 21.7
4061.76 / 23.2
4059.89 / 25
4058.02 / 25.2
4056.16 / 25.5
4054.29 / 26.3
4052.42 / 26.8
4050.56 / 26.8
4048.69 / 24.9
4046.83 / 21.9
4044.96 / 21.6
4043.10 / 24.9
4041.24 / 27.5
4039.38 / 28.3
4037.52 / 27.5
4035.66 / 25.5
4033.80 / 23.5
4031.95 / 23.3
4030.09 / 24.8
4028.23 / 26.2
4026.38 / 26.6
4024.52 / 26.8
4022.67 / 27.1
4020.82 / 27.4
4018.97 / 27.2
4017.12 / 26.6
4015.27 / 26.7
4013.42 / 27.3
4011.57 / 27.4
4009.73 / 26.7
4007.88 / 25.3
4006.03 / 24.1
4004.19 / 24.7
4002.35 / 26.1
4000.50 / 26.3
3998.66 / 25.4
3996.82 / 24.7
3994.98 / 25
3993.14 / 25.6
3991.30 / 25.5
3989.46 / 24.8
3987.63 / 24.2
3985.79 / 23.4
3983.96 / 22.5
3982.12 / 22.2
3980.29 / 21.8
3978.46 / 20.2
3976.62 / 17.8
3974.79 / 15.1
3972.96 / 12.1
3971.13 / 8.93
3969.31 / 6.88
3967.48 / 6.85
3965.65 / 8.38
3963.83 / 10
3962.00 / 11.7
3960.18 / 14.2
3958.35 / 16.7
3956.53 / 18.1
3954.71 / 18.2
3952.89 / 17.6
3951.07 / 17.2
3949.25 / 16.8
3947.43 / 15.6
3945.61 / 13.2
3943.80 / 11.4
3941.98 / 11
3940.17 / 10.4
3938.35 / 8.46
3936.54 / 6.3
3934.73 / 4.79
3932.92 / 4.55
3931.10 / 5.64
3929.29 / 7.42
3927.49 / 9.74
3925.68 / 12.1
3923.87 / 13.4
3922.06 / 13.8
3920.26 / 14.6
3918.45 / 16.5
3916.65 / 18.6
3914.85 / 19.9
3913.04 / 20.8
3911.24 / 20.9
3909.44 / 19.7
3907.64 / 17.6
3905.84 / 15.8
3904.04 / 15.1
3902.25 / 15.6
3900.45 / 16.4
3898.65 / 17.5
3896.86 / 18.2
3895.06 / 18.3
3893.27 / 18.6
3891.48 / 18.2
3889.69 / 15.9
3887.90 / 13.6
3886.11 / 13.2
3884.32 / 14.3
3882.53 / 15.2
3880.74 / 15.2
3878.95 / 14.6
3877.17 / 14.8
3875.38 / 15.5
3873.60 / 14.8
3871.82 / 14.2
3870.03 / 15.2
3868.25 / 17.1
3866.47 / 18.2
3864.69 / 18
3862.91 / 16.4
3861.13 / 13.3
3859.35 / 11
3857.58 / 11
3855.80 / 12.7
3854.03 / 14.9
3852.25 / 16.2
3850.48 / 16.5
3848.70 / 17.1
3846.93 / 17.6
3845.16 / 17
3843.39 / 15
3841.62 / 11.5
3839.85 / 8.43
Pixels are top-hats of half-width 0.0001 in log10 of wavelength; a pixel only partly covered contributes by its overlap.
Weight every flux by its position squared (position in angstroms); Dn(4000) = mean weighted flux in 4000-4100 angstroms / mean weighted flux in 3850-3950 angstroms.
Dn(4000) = 1.95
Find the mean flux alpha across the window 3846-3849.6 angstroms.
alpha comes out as 17.3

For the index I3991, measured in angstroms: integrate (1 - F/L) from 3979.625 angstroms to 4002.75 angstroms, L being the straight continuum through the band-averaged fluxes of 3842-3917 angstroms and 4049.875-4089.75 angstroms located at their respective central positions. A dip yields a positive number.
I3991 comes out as -2.6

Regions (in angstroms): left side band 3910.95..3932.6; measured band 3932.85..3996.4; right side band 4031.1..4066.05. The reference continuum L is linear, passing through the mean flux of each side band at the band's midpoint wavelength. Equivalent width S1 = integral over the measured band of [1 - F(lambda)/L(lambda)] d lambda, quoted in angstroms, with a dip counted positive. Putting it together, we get 8.5 angstroms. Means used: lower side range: 14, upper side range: 24.9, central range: 15.6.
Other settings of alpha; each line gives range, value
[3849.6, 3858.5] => 14.3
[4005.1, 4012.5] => 25.9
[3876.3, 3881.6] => 14.9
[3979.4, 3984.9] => 22.2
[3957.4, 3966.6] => 12.2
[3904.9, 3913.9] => 18.9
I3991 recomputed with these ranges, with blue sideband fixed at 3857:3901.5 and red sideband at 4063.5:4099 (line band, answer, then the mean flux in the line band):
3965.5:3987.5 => 5.3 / 16.1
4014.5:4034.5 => -2.0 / 26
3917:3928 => 2.6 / 13.7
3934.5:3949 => 6.4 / 10.7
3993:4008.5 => -2.0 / 25.2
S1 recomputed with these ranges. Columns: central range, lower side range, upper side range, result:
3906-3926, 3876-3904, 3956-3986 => -2.0 angstroms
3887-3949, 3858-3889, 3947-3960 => 7.3 angstroms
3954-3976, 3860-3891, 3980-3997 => 9.8 angstroms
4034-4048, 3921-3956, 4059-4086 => -2.0 angstroms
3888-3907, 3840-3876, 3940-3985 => -2.5 angstroms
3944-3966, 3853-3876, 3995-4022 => 7.0 angstroms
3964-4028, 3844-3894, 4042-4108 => -0.3 angstroms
